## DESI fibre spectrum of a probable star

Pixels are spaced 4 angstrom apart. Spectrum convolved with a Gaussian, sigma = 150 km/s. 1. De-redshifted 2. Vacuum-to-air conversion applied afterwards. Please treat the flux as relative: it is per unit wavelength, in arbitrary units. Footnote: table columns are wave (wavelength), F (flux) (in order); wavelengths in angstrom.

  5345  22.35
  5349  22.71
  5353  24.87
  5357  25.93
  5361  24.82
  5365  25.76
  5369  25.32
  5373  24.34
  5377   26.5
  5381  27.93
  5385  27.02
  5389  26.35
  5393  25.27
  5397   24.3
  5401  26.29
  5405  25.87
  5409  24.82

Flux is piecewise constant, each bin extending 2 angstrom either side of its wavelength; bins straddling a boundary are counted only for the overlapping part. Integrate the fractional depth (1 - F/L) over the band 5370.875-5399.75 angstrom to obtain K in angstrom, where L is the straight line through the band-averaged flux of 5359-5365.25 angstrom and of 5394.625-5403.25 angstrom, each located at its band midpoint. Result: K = -0.8 angstrom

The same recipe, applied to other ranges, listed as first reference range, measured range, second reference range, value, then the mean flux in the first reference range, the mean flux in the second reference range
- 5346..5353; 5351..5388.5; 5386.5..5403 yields -2.4 angstrom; 23.3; 25.6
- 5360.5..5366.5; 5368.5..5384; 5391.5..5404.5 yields -0.5 angstrom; 25.4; 25.4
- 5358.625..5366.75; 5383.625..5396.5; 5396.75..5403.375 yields -0.2 angstrom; 25.3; 25.6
